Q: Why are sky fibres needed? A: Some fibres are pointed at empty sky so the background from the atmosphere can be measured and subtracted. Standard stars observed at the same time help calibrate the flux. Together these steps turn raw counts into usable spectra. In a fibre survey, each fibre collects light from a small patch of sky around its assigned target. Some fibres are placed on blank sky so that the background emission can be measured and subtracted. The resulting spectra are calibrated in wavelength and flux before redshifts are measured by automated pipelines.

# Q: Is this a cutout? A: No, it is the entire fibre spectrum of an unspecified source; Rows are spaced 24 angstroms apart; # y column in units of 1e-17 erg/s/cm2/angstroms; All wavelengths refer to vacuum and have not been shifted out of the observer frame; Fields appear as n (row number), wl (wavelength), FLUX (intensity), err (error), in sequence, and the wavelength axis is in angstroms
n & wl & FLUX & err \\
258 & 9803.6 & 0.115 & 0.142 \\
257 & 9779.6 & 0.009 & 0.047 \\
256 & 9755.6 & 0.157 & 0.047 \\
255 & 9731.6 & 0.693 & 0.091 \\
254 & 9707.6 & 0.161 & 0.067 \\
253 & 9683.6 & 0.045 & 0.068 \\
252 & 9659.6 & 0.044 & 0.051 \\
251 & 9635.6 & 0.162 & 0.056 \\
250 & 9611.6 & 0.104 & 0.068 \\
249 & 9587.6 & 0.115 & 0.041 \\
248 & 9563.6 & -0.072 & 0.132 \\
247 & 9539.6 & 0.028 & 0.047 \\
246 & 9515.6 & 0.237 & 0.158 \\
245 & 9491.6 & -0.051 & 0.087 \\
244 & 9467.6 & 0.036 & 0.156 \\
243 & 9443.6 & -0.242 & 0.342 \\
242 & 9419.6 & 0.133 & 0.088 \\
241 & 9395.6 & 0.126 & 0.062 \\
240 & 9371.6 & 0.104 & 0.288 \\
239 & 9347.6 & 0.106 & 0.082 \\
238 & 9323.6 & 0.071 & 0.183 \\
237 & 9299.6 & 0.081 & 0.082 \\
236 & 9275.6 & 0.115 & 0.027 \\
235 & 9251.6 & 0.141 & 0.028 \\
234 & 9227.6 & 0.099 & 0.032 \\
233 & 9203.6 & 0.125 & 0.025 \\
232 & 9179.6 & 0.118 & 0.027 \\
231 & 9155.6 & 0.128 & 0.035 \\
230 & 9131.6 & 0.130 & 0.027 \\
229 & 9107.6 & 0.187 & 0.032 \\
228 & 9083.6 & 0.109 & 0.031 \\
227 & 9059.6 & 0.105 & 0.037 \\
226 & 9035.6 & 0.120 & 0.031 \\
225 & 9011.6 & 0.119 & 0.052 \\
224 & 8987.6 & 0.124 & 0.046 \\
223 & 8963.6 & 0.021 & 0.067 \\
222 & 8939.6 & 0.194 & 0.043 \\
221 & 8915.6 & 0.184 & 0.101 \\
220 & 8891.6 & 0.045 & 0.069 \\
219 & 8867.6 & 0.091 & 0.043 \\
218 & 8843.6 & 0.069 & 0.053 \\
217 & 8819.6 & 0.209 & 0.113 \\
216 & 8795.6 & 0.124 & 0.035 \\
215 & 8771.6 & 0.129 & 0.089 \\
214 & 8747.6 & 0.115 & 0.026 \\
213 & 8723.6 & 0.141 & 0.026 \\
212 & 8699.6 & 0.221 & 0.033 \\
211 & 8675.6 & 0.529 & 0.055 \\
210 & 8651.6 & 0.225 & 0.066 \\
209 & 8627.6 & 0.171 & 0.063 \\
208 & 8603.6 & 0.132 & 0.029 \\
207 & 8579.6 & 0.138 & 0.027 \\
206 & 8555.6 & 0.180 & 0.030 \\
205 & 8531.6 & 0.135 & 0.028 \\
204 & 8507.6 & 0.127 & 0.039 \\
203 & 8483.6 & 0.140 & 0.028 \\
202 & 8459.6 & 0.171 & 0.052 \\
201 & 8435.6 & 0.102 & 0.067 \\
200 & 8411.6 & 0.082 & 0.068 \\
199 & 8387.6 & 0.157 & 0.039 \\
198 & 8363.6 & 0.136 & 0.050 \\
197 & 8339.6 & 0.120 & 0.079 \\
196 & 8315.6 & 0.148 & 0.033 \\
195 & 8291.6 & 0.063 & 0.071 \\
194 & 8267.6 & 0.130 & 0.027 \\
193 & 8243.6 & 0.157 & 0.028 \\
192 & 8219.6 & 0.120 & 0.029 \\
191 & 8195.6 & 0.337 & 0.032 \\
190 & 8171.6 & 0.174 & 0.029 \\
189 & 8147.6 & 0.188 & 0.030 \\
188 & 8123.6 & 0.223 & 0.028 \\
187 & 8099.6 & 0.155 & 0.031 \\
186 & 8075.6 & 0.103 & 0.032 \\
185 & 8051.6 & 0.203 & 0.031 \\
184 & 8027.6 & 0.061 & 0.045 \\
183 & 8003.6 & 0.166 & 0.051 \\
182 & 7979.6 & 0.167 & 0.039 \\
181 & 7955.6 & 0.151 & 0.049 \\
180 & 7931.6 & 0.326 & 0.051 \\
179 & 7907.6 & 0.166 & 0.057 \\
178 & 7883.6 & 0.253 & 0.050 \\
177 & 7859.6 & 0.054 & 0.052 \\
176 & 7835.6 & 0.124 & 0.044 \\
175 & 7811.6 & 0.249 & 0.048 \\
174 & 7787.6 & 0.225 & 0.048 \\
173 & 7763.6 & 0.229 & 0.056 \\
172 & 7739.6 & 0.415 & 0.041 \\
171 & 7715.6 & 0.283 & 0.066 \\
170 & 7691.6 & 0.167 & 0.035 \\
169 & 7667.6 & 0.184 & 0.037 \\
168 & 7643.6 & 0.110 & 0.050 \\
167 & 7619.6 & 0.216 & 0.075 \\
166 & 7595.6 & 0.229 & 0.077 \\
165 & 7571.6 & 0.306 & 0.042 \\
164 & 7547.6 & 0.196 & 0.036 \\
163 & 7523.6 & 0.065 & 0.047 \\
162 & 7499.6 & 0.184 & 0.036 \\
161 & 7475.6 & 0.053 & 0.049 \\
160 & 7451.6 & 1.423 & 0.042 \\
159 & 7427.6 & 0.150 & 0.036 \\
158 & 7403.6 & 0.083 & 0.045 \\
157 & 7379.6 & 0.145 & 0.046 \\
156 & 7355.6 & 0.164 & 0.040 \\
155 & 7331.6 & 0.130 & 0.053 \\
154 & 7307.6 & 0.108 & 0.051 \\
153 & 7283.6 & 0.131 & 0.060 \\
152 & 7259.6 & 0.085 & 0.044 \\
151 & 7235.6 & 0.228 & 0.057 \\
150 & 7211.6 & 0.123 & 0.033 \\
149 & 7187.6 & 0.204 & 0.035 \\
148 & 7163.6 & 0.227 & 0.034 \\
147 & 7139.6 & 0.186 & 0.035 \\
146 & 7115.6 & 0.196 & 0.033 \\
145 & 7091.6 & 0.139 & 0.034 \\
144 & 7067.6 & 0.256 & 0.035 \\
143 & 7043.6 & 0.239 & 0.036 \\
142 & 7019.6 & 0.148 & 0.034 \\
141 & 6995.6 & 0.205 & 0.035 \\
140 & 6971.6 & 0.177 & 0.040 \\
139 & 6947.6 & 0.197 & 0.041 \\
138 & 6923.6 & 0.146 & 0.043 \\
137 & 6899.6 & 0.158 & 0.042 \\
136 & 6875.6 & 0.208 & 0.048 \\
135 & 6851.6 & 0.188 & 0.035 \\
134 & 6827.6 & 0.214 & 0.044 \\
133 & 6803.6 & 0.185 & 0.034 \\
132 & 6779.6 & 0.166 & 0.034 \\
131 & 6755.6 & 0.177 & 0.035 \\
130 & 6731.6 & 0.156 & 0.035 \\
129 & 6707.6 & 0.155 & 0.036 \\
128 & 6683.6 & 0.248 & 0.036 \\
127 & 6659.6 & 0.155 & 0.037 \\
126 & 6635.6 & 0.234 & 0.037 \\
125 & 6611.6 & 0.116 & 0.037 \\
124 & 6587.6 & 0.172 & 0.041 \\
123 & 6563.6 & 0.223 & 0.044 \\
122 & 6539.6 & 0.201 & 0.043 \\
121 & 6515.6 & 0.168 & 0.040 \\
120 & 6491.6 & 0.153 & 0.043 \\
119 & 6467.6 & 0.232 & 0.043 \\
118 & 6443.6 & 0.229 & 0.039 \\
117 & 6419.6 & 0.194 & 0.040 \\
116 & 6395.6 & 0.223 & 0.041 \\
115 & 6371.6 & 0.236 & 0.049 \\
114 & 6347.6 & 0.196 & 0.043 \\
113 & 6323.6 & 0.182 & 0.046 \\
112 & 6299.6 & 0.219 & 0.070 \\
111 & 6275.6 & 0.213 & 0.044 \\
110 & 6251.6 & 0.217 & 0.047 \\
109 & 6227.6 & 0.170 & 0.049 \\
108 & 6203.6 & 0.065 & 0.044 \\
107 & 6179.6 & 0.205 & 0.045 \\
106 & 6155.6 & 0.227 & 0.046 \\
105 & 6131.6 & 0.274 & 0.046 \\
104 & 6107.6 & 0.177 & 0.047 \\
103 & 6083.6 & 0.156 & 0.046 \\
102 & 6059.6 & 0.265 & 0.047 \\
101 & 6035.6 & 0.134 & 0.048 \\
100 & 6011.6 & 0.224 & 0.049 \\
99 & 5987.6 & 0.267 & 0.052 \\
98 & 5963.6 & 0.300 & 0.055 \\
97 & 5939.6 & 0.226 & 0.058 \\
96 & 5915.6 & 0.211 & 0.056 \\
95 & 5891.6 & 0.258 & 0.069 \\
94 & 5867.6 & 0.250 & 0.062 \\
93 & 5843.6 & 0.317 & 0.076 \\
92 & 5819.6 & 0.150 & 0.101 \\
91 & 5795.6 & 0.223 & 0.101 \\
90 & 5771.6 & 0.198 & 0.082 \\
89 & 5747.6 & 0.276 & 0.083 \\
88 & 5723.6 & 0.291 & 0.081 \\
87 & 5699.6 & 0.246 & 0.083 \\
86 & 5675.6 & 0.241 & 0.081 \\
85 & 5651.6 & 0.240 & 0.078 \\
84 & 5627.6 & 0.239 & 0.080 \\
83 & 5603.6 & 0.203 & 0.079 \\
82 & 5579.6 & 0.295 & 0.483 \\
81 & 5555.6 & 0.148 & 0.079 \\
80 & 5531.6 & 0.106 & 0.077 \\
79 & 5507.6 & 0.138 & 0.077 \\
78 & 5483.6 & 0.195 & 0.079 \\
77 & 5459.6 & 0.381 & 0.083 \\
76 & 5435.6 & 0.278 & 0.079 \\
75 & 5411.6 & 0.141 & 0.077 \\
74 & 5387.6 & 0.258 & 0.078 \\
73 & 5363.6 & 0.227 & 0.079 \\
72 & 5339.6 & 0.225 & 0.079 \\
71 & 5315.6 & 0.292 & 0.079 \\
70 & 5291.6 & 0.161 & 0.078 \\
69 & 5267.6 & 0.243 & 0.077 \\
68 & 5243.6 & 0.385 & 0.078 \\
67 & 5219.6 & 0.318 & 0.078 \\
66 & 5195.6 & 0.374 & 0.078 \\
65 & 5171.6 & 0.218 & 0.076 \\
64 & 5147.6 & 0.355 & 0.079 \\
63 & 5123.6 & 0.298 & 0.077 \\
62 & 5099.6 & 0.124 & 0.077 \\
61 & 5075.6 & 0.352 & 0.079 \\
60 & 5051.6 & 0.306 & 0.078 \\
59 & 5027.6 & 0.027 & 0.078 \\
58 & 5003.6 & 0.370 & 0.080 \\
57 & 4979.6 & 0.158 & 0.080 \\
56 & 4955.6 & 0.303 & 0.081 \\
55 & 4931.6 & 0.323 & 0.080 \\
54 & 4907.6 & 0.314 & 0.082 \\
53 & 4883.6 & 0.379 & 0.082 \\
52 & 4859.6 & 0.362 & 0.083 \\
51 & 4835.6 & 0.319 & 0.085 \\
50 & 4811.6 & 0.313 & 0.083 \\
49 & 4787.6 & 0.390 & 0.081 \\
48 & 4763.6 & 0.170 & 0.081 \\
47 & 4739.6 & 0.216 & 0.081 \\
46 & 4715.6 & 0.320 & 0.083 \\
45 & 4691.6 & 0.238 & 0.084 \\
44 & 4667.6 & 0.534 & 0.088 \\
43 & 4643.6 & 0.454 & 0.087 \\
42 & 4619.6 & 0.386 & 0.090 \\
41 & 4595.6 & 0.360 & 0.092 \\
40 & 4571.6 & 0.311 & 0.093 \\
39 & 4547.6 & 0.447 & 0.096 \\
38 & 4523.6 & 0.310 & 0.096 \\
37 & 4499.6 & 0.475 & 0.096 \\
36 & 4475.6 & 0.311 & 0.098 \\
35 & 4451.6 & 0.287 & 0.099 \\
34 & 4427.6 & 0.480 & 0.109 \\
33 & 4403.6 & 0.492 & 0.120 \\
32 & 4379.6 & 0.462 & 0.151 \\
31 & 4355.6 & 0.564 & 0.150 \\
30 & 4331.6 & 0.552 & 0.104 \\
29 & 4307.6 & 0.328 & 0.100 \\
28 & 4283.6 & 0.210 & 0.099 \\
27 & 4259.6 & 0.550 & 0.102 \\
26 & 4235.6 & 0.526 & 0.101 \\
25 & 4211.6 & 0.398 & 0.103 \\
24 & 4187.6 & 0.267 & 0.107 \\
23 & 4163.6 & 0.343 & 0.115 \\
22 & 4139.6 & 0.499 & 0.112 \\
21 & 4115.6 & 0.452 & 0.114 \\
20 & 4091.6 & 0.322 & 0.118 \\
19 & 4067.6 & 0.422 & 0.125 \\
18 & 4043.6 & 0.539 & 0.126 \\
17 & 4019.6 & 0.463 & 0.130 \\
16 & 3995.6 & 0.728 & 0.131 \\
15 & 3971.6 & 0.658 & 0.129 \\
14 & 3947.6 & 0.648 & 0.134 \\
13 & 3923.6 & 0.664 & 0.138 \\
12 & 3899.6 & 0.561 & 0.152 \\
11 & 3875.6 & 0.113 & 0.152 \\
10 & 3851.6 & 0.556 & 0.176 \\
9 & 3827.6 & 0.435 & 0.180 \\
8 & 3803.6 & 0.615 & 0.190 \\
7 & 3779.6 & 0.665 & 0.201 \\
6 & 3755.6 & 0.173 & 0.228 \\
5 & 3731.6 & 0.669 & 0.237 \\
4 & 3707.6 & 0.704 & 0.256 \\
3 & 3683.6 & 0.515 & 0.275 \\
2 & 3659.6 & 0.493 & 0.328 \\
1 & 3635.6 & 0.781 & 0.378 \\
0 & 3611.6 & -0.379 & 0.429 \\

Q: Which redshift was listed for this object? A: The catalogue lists 0.999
